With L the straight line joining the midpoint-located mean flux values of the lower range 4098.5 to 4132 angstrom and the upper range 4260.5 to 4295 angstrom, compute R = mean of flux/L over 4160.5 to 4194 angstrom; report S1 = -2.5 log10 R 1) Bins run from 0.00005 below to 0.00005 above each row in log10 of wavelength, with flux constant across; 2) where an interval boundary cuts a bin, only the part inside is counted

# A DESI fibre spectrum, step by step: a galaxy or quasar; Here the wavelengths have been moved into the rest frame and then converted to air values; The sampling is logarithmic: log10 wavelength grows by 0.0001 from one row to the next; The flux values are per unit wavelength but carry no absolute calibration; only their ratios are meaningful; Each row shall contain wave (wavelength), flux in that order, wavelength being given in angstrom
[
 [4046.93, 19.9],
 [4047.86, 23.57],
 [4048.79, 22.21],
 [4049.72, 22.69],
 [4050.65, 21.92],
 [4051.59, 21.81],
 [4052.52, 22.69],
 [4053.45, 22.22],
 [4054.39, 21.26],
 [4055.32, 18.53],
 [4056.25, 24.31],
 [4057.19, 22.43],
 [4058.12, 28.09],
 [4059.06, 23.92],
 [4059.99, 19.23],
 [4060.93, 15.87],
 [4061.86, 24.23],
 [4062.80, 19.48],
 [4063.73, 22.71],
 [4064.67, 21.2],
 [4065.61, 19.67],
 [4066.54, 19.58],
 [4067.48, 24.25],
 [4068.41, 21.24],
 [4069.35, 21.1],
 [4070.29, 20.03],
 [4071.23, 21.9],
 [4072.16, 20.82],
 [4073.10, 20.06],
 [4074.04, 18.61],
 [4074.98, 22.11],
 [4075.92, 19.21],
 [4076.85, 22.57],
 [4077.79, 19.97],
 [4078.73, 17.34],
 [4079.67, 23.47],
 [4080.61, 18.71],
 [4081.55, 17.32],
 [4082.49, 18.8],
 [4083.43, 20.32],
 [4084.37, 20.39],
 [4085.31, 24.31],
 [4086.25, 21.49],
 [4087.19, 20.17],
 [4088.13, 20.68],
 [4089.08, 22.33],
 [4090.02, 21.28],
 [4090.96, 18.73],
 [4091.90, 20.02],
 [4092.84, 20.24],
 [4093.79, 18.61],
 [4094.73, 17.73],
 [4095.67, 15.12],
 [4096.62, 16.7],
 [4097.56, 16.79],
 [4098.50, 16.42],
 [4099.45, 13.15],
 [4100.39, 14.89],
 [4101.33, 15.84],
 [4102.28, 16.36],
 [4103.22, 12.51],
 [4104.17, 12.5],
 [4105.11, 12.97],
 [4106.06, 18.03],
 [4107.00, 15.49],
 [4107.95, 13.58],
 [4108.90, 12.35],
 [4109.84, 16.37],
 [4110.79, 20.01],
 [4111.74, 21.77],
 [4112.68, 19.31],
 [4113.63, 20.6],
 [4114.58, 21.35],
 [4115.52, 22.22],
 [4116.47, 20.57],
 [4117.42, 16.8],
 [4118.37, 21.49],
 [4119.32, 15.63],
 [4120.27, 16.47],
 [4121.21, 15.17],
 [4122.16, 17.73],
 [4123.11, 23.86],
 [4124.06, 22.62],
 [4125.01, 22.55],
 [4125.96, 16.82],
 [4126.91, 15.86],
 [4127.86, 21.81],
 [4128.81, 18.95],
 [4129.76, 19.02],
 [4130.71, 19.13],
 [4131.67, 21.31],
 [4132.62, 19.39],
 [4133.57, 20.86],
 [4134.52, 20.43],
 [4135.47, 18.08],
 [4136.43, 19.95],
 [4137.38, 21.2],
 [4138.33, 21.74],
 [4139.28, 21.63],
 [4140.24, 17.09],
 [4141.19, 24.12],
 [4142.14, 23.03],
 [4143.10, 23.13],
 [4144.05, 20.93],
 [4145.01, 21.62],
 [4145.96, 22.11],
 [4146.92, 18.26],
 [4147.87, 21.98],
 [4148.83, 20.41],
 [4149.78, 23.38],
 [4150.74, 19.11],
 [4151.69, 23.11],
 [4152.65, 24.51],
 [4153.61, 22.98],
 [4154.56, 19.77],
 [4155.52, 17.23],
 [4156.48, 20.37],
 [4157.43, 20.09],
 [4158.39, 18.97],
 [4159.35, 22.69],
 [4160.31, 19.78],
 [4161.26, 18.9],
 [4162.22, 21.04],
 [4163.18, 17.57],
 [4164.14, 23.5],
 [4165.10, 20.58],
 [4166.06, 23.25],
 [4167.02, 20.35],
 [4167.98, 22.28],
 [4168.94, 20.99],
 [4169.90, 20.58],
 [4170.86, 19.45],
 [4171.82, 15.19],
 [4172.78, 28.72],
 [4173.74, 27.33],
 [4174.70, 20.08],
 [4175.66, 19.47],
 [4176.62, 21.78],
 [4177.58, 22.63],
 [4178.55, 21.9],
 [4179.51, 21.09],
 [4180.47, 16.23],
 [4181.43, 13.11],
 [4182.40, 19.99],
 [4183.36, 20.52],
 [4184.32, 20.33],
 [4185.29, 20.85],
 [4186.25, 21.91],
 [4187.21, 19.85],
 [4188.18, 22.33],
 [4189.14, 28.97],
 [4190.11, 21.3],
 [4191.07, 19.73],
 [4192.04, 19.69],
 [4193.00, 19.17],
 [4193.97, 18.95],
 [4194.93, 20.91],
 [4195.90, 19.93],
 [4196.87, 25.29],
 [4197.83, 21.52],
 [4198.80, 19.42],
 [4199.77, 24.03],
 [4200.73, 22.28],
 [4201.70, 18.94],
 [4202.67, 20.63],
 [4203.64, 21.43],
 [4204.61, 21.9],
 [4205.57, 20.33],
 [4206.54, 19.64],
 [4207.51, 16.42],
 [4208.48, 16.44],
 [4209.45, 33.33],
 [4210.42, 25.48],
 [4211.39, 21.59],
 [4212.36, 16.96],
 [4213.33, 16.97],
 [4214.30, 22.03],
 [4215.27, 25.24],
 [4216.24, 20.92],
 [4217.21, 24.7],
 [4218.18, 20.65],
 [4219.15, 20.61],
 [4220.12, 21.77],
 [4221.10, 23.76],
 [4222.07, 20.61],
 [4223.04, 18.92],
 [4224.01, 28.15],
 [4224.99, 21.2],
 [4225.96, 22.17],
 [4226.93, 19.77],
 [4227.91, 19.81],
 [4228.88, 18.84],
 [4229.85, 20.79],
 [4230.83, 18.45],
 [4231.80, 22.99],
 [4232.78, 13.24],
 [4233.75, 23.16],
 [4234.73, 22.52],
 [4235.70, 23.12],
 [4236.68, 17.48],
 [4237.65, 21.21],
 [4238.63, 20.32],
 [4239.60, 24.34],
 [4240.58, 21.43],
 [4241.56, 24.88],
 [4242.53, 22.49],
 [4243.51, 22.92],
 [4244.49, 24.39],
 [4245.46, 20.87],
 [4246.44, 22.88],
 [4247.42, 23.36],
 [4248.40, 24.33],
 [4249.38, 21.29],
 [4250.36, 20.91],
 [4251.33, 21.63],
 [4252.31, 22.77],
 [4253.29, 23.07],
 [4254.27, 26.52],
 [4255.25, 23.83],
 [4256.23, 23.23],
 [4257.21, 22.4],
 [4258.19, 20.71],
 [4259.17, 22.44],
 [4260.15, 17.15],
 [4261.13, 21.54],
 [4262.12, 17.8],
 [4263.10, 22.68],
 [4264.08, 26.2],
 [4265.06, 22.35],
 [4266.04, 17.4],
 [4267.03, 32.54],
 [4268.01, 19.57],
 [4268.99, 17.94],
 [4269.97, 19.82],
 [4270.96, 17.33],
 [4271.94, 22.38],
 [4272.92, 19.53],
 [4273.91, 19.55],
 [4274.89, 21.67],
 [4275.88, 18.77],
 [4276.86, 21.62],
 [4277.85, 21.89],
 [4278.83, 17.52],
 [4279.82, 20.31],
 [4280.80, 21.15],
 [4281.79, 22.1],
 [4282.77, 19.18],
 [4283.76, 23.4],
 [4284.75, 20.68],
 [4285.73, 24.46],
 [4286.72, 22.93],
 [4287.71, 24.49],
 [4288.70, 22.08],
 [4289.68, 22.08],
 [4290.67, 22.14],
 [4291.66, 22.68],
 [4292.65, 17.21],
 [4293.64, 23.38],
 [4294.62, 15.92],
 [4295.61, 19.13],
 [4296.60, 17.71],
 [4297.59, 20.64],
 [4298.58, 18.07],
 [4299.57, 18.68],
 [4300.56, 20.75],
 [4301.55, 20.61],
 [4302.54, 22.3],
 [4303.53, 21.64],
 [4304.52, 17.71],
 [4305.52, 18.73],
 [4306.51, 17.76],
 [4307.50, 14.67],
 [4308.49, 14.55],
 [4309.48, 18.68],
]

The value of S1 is -0.10 mag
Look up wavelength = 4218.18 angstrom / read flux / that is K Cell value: 20.65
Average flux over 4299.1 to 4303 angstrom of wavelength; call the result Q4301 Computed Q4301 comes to 20.6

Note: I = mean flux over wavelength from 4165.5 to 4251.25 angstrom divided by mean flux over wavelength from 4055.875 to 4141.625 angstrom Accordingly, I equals 1.10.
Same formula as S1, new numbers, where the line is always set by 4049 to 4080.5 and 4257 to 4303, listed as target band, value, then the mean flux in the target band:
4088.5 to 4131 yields 0.182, 18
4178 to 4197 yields 0.030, 20.5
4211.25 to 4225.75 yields -0.030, 21.6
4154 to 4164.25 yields 0.066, 19.9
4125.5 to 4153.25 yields 0.027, 20.7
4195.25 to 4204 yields -0.021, 21.5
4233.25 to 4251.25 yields -0.067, 22.3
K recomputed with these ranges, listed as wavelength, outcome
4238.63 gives 20.32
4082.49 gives 18.8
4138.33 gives 21.74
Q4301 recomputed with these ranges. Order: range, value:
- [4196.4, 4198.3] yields 23.5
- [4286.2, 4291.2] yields 22.7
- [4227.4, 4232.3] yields 20.1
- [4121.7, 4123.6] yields 20.8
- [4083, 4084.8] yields 20.4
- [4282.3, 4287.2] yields 22.1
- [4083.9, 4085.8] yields 22.4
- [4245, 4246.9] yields 21.8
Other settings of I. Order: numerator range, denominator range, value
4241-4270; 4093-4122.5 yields 1.32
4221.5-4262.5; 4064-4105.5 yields 1.14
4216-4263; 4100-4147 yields 1.15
